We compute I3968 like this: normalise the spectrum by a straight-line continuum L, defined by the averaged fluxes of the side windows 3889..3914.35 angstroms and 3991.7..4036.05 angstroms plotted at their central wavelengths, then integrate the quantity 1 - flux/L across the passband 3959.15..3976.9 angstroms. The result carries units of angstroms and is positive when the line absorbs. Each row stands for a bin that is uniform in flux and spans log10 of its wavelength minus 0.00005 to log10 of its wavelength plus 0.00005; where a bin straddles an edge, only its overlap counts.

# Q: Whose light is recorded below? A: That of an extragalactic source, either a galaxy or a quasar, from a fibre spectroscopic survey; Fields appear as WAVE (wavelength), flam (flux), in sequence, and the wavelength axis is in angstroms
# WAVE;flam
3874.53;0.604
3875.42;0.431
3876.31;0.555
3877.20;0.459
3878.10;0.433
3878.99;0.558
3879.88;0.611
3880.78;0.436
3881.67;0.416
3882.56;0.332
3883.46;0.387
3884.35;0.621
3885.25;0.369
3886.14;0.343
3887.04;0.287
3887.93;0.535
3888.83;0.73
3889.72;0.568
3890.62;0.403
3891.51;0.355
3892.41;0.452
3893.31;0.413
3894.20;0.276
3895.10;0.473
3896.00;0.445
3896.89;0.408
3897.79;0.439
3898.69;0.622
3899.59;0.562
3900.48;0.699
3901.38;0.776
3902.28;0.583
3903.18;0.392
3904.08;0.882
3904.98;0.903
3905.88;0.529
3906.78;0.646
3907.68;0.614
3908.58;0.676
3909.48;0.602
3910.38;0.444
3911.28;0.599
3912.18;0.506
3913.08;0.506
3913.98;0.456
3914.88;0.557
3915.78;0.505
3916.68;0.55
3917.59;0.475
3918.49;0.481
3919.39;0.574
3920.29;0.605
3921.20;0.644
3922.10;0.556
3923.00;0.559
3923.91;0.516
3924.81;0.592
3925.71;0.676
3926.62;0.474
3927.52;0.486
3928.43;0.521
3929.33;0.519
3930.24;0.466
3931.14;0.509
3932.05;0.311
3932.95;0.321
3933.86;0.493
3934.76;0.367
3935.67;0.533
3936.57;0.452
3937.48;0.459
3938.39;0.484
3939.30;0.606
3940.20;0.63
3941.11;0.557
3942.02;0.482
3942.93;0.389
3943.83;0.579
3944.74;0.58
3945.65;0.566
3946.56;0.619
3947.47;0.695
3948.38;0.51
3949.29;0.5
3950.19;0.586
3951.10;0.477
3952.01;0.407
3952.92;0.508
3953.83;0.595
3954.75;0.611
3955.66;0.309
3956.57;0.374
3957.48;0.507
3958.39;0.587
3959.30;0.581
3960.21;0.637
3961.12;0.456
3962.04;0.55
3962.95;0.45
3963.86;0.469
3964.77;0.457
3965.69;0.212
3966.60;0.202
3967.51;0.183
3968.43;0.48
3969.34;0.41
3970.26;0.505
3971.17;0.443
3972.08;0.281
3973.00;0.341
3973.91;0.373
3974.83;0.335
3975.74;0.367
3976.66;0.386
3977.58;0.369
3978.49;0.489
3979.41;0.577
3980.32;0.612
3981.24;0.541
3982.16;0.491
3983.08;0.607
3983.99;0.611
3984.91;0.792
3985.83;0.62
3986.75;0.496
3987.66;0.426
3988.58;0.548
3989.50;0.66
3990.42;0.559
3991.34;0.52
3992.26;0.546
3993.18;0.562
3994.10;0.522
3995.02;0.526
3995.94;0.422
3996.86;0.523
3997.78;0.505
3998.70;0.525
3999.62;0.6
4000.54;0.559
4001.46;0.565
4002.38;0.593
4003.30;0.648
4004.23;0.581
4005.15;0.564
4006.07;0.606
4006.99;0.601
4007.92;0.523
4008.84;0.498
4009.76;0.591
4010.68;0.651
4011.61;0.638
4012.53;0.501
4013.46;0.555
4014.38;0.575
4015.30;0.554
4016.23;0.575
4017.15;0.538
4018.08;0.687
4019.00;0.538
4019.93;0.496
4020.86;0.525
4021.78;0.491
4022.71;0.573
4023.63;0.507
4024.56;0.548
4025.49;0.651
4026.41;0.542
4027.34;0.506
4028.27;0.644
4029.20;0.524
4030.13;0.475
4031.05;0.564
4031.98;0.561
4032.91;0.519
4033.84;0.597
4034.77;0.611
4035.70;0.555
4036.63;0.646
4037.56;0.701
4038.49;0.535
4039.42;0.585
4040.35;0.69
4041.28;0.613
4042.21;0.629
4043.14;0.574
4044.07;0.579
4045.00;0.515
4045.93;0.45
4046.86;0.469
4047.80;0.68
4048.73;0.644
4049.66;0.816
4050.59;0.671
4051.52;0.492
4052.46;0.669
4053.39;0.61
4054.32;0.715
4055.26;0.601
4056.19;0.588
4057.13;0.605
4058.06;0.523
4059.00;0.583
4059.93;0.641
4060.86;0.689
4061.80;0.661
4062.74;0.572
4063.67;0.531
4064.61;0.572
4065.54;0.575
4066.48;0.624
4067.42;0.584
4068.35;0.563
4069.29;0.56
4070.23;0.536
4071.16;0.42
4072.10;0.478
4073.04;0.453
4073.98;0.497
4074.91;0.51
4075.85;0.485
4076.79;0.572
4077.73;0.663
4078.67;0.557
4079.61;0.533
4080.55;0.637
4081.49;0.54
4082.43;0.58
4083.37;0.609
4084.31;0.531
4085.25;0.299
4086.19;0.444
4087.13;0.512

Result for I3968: 4.8 angstroms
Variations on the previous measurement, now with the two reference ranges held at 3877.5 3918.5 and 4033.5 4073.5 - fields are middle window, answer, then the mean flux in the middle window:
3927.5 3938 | 1.63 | 0.452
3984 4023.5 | 0.43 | 0.562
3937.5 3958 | 0.64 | 0.525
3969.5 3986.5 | 2.19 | 0.484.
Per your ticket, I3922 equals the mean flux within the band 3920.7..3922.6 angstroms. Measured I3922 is 0.599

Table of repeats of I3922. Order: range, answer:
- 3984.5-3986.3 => 0.701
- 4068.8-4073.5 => 0.489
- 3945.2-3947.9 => 0.626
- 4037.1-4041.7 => 0.625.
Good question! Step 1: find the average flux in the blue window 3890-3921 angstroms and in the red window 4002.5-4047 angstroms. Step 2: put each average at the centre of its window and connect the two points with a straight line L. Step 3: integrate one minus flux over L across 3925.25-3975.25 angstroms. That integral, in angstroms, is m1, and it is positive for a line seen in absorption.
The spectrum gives 7.0 angstroms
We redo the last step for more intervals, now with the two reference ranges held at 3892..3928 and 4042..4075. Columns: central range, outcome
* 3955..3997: 6.61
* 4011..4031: 0.64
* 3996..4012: 0.00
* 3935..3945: 0.73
